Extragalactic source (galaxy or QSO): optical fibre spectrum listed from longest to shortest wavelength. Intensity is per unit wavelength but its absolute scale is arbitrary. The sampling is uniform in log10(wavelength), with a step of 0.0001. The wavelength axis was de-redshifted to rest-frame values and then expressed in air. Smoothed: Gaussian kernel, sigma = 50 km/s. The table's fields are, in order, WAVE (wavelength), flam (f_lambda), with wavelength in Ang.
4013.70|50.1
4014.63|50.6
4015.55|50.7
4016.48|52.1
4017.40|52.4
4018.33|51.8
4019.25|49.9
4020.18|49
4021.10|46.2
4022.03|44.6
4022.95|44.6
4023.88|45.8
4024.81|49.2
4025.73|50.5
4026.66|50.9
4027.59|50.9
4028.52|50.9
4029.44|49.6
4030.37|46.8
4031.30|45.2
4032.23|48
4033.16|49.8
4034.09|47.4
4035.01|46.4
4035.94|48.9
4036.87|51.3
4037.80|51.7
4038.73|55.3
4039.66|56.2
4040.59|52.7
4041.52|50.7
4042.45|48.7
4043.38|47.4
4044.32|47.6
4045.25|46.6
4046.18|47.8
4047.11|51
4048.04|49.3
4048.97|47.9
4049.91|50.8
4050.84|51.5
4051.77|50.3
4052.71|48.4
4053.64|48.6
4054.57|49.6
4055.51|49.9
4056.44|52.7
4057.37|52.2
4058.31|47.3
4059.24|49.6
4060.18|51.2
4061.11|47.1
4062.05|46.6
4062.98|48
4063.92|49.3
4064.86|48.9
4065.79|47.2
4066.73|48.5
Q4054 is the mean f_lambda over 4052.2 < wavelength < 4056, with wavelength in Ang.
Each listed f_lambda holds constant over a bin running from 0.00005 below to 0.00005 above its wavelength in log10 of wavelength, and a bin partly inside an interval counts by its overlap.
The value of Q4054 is 49.1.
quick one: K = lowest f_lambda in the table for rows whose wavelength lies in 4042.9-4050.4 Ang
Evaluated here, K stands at 46.6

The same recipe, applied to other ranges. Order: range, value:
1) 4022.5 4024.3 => 44.6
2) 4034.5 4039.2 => 46.4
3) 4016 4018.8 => 51.8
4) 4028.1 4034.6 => 45.2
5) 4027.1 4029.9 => 49.6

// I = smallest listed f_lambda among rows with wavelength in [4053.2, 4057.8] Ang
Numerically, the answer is 48.6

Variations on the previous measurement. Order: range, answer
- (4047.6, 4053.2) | 47.9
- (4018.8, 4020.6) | 49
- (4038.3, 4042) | 50.7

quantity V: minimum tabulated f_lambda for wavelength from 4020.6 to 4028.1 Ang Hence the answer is 44.6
